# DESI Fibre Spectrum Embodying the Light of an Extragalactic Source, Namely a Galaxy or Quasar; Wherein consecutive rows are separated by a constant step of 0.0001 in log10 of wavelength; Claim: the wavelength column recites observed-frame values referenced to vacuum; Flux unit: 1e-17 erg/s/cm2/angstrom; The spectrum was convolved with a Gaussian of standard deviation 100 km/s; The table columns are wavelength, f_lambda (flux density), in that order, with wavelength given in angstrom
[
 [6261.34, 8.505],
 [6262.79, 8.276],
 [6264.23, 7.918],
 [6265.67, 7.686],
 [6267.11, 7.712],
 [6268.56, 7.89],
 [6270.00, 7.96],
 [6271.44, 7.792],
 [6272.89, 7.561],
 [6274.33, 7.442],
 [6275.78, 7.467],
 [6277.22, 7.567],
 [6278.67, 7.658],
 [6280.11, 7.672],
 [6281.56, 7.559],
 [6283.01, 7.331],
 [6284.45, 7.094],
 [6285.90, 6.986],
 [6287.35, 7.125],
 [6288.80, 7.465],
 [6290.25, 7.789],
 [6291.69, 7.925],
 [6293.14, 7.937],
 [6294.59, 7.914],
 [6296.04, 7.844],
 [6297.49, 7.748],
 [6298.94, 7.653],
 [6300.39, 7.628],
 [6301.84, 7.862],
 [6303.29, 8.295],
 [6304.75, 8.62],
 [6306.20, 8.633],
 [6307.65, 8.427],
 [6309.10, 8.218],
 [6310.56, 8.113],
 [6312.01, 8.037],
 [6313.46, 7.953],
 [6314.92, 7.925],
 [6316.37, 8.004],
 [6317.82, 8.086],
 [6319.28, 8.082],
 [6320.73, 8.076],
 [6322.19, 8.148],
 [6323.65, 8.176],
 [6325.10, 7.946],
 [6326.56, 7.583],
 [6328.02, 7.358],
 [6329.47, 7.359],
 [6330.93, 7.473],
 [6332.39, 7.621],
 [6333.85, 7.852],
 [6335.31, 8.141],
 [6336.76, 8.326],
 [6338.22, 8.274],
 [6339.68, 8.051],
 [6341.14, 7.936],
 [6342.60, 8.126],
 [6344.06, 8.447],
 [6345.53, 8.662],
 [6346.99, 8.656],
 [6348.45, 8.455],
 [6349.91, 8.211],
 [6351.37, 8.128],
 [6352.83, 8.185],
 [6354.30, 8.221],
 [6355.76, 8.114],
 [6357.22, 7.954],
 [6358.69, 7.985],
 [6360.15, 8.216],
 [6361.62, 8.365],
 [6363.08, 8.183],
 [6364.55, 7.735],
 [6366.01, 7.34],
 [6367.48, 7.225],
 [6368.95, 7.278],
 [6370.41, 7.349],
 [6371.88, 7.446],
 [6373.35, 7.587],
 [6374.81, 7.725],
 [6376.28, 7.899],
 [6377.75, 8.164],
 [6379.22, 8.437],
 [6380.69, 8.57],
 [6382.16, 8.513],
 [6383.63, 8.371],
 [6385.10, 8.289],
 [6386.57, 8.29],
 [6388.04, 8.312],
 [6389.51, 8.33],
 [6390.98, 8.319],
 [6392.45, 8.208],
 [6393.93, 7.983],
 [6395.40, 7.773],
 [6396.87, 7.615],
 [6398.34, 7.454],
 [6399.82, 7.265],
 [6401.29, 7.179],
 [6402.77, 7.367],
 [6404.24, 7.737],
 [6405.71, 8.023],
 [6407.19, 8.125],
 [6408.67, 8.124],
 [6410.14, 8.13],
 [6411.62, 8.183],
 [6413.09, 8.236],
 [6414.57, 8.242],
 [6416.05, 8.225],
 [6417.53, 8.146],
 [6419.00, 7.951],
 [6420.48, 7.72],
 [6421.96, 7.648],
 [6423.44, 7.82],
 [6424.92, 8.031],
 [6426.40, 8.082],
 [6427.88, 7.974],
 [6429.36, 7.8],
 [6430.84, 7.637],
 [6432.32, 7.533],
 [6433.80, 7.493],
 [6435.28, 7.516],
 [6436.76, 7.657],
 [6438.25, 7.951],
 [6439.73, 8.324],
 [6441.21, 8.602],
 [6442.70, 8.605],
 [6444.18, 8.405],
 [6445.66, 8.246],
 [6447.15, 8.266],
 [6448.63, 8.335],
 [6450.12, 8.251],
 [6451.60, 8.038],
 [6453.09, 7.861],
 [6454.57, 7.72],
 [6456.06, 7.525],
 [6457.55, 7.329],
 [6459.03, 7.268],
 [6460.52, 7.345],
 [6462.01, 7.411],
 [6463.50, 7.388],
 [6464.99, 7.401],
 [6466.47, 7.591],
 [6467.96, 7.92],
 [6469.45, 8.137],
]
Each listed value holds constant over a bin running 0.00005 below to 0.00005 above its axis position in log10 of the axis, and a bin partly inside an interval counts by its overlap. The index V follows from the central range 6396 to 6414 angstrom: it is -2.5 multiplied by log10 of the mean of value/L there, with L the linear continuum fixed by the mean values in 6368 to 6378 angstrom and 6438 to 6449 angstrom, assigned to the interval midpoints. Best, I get 0.02 mag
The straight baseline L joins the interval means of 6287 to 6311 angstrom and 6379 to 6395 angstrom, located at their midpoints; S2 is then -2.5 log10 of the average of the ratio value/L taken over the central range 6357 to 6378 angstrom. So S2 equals 0.07 mag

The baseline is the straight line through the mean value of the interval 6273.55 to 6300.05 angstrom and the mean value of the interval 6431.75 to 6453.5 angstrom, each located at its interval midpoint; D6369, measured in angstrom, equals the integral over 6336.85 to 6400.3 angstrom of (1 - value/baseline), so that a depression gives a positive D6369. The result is -1.7 angstrom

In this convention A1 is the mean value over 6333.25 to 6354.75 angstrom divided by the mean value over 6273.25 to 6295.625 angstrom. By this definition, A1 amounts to 1.09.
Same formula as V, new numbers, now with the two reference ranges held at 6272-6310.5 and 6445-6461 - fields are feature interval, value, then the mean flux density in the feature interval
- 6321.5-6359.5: -0.04 mag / 8.05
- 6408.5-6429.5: -0.03 mag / 8.03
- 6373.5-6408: -0.03 mag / 7.99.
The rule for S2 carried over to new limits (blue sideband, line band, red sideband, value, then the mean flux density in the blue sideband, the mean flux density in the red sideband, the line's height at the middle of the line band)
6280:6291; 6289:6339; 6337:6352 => -0.02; 7.36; 8.3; 7.81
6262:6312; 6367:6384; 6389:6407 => -0.01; 7.79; 7.77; 7.78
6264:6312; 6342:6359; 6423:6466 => -0.06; 7.78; 7.86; 7.81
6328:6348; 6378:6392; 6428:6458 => -0.05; 8.05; 7.96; 8.01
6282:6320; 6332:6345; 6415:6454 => -0.03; 7.87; 8.01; 7.91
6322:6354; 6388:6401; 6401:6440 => 0.01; 8.05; 7.89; 7.94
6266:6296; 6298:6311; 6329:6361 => -0.05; 7.6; 8.11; 7.79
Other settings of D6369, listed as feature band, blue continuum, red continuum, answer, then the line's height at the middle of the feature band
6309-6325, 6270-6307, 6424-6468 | -0.7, 7.73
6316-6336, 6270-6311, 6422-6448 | -0.1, 7.82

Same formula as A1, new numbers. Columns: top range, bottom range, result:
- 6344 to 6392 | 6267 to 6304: 1.06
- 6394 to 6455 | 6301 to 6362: 0.98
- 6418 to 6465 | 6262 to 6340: 1.00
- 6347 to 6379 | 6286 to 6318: 1.00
